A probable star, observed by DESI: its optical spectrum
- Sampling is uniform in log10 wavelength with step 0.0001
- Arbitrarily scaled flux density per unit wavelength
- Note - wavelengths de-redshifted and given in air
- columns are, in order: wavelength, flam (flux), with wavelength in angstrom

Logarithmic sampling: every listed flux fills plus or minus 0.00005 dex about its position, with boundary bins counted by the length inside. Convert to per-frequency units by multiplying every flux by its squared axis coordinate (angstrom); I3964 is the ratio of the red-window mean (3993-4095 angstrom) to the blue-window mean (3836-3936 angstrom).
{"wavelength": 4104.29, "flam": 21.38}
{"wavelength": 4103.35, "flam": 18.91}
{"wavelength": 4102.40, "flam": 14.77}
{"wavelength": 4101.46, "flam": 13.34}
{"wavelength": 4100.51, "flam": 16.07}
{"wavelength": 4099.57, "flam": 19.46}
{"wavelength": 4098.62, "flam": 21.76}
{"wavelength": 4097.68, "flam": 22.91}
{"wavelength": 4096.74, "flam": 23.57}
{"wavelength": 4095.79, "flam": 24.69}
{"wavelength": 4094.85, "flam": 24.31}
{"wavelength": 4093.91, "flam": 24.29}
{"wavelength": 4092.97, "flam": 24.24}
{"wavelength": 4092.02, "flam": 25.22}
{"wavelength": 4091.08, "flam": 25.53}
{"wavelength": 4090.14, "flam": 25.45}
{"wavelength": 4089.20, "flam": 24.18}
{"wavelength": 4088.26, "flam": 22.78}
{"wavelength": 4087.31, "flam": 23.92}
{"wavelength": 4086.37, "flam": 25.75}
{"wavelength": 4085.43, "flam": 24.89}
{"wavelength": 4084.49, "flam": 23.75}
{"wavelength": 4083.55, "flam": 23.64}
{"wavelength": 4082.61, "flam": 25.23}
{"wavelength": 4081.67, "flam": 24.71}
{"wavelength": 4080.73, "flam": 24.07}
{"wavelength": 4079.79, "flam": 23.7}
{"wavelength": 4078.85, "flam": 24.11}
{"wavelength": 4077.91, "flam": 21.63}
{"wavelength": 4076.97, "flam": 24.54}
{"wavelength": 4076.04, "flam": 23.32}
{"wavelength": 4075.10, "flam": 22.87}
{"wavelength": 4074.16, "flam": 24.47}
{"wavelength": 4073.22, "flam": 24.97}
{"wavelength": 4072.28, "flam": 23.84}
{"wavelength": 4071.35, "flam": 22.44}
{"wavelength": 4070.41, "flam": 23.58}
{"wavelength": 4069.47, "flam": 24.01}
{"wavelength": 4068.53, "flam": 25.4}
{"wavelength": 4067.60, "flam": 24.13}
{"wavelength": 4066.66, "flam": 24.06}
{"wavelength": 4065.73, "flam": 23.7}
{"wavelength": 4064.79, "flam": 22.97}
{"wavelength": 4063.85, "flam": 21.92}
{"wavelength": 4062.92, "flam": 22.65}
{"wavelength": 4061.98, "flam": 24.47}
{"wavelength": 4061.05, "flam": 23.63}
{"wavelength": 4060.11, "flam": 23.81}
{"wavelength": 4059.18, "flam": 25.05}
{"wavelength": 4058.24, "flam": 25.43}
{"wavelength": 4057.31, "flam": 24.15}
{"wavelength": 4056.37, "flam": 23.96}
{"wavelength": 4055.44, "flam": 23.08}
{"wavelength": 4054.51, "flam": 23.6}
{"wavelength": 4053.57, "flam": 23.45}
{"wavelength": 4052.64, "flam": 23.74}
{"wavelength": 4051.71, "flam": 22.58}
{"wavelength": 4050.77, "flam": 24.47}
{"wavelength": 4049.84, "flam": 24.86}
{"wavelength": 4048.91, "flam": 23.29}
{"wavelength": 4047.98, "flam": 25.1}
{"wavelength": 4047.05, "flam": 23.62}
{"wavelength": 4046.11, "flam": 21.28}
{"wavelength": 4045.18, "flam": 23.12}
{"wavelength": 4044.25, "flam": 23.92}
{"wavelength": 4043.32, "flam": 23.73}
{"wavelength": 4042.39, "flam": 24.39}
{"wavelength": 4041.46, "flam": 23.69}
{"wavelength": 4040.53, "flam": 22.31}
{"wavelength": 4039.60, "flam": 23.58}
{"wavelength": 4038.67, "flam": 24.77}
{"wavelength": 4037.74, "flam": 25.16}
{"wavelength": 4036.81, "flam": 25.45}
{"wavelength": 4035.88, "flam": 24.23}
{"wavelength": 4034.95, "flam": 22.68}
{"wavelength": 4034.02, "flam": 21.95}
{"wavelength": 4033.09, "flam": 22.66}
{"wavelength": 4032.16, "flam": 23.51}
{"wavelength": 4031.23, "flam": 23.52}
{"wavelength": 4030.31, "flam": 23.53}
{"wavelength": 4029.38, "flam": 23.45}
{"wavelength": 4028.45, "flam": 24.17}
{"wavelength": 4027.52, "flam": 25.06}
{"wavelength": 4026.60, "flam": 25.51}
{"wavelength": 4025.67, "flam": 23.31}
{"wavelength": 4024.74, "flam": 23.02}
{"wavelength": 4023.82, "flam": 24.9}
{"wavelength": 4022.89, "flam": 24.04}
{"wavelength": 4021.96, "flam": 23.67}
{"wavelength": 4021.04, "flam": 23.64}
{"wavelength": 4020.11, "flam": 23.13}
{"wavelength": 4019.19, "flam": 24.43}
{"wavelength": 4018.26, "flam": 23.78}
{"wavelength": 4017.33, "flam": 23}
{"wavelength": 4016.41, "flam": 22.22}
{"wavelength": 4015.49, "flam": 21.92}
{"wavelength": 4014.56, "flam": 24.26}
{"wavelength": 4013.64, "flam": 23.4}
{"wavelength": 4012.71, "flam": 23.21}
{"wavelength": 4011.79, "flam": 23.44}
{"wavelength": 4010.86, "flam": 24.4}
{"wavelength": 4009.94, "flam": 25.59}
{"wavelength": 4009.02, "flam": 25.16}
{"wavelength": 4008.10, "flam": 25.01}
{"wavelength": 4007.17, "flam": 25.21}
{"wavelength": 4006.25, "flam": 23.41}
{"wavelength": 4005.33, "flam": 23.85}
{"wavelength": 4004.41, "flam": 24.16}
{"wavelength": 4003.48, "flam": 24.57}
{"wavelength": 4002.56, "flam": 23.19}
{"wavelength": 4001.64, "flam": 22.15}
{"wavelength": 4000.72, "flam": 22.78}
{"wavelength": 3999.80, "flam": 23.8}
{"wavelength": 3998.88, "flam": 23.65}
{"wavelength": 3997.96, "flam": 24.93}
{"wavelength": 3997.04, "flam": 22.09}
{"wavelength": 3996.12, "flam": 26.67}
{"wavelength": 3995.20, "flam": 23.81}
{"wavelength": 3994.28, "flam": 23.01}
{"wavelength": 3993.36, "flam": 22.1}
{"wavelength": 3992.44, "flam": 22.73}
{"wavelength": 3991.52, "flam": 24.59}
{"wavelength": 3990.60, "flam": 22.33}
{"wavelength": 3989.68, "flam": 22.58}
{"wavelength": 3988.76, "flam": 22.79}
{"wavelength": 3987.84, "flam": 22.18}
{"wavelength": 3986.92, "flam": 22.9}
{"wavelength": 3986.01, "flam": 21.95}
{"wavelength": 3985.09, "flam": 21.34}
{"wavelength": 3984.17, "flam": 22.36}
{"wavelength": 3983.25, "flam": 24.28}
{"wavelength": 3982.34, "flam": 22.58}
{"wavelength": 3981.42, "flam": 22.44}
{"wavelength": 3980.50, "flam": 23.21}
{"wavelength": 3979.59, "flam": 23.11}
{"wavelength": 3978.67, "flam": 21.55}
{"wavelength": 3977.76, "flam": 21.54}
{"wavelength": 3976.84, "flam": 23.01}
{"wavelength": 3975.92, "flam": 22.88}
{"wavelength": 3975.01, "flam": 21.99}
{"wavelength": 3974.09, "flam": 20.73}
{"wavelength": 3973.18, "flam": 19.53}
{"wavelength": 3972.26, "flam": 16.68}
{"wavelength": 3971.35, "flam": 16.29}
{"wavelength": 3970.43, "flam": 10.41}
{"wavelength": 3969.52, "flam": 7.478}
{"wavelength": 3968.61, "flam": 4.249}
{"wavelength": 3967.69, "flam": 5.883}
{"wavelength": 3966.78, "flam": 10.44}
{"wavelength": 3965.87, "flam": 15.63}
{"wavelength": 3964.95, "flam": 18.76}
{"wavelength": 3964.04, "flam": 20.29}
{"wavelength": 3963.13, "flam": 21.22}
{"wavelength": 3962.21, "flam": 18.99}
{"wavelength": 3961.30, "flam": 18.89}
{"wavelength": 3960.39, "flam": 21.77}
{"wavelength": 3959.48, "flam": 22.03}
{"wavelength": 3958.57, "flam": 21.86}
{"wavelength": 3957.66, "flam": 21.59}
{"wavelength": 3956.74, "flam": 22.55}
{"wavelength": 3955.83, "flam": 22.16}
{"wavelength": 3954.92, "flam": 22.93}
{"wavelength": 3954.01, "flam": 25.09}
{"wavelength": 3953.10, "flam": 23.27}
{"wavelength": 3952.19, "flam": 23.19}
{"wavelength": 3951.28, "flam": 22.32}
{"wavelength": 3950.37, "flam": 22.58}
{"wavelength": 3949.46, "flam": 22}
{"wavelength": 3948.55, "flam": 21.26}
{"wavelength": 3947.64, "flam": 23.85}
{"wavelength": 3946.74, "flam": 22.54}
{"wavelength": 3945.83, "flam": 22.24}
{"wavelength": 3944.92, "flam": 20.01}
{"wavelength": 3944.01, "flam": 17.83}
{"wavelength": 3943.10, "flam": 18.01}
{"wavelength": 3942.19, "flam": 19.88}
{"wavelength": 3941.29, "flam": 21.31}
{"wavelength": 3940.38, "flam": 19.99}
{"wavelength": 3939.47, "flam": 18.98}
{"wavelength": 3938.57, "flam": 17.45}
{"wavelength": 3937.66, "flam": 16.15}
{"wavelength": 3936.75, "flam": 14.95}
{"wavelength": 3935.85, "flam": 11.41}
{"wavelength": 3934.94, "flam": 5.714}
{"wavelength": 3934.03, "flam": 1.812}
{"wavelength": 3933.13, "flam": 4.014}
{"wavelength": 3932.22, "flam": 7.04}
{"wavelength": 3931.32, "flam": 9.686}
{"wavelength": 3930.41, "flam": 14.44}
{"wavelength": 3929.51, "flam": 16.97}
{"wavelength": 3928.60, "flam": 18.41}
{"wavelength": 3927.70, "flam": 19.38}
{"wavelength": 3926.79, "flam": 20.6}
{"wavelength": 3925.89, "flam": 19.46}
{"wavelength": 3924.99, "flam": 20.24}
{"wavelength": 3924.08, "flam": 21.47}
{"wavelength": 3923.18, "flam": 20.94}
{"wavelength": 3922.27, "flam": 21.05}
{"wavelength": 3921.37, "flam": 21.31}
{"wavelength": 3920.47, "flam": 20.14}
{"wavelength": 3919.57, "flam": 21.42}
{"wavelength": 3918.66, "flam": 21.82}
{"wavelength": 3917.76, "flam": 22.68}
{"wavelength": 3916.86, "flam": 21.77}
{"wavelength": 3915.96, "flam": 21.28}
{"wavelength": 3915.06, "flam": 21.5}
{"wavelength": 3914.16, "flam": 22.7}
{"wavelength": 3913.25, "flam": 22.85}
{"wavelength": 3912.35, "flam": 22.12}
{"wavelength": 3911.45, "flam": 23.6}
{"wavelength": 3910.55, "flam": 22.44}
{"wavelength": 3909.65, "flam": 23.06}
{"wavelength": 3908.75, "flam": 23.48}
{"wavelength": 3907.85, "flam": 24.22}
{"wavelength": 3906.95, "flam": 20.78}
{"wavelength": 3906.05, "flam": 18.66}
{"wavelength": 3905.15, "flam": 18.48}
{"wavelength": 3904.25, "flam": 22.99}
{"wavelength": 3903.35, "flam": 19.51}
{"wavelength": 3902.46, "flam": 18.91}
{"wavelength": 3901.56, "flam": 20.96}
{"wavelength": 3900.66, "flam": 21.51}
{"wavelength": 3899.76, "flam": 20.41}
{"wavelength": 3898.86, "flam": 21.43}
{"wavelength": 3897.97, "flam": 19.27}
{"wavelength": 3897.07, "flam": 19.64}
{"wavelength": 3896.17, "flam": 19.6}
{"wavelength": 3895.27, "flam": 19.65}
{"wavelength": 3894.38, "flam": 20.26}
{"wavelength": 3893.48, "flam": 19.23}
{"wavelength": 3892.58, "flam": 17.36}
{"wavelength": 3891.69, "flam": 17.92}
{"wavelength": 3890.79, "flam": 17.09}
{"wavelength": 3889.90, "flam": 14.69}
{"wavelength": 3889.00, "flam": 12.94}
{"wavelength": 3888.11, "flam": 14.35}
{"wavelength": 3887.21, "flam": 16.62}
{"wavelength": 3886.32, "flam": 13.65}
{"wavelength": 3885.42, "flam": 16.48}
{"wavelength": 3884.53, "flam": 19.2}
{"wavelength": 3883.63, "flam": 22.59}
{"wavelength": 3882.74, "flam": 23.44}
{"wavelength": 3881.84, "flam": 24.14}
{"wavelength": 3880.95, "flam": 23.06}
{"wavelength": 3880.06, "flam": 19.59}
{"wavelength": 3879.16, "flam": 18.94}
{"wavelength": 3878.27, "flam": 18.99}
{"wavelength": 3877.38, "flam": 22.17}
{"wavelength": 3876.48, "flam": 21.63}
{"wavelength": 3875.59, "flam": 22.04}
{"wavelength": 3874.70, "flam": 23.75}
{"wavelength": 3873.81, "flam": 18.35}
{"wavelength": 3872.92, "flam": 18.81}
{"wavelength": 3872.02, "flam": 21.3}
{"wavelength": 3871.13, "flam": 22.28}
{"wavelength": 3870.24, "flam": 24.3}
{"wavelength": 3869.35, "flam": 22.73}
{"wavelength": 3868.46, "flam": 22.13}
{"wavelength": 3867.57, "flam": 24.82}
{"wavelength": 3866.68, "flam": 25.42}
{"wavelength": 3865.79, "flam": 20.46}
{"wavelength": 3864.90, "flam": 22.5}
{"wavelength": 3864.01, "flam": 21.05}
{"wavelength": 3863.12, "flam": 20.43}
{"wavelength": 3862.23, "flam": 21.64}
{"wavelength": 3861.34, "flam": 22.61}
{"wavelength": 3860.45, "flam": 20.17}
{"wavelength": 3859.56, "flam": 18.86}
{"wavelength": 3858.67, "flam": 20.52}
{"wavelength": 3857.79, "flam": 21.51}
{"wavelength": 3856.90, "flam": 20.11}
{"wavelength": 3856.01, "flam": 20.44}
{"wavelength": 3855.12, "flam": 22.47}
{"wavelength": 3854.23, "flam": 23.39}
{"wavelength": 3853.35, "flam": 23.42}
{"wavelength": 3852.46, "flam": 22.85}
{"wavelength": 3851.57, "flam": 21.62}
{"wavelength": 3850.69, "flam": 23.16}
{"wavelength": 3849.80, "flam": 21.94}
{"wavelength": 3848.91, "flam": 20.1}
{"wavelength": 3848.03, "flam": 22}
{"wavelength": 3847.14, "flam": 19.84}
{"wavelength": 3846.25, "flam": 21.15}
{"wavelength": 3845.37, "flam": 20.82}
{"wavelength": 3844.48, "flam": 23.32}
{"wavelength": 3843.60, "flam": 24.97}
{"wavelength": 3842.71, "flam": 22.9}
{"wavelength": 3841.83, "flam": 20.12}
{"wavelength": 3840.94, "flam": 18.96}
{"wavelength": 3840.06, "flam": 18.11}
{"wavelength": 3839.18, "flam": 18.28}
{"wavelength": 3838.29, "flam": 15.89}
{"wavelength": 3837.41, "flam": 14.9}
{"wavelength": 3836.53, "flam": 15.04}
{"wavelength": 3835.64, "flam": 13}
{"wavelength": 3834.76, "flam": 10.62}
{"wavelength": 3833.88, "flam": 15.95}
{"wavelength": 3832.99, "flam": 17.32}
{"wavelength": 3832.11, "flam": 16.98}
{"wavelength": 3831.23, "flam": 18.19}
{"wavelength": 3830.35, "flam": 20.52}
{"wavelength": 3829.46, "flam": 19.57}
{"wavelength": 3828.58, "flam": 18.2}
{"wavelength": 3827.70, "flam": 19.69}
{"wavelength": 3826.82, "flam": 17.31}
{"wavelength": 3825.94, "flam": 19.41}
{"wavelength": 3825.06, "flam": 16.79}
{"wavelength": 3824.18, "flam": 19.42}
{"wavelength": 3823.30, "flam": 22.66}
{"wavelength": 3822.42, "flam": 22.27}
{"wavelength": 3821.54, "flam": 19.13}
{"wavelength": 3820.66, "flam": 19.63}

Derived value 1.31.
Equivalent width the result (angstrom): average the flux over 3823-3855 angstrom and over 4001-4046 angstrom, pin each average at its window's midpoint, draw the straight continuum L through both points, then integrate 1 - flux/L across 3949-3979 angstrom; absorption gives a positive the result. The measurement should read 4.41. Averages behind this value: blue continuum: 19.4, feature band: 19.1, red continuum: 23.8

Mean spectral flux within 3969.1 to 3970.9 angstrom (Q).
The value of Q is 9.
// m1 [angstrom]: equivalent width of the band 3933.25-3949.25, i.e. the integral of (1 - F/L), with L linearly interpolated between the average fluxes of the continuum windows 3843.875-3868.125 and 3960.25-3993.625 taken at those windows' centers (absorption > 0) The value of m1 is 2.4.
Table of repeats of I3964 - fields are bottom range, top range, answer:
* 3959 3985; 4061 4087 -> 1.35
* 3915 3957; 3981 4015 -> 1.29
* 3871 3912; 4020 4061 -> 1.28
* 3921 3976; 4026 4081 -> 1.40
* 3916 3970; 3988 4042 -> 1.35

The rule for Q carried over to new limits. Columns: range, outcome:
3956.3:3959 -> 21.9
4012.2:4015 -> 23.6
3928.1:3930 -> 17.7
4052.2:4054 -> 23.6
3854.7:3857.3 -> 21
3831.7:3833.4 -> 17.2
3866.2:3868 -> 25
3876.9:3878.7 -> 20.6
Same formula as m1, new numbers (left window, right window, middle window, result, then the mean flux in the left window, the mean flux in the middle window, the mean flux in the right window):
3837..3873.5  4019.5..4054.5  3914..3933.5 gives 3.2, 21.3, 18.6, 23.7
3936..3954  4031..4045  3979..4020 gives -2.0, 20.4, 23.4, 23.7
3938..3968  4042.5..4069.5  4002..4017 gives -1.2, 20.3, 23.9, 23.8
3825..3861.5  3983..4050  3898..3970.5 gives 9.1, 19.6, 19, 23.6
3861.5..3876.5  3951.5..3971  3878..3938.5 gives 5.0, 22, 18.7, 18.1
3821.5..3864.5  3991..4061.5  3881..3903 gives 2.1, 19.8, 18.9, 23.8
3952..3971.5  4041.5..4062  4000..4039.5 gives -3.9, 17.9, 23.8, 23.8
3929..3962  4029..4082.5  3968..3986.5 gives 0.6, 18.3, 19.3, 23.7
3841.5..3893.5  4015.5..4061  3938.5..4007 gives 5.0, 20.8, 21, 23.8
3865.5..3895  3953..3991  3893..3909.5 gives -0.5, 20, 20.5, 19.8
